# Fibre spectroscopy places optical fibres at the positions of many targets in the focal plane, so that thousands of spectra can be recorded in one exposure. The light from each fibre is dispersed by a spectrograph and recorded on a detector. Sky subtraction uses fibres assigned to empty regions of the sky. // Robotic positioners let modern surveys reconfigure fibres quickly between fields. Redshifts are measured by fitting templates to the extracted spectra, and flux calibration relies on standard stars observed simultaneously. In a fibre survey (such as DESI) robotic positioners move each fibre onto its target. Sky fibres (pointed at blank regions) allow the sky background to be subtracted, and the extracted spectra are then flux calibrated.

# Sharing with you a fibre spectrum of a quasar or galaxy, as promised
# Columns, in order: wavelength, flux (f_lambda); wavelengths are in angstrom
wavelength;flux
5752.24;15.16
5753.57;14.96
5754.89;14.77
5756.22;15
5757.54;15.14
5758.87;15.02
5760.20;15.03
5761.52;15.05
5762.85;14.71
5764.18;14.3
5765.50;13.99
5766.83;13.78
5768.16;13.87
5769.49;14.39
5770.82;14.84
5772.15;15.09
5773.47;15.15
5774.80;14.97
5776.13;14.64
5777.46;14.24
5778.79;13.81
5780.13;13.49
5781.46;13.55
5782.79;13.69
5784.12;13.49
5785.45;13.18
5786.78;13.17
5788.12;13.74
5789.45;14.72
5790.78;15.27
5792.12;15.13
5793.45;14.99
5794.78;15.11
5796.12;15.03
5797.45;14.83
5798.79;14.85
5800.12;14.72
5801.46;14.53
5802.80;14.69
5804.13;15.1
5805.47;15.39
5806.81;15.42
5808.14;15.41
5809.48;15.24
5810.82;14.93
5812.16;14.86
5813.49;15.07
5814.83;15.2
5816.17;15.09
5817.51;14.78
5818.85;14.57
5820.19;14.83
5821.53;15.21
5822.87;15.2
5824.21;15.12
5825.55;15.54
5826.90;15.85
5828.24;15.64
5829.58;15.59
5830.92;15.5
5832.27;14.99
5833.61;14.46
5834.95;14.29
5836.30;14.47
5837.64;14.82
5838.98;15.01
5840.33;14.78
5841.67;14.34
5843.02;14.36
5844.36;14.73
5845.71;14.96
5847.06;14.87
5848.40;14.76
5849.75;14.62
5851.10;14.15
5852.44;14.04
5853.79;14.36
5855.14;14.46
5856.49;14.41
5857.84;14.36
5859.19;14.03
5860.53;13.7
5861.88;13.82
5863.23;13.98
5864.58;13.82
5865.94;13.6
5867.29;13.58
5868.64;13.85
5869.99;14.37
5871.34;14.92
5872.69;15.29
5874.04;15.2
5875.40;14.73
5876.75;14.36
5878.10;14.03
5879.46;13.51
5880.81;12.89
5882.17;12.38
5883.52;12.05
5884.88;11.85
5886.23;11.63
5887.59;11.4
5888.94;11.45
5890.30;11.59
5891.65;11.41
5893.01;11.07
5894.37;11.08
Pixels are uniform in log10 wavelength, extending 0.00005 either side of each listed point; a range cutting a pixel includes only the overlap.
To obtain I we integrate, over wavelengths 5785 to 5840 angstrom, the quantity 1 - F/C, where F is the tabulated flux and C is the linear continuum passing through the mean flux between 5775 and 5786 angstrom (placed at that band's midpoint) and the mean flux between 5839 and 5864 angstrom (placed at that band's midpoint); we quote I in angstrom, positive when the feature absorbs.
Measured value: -3.3 angstrom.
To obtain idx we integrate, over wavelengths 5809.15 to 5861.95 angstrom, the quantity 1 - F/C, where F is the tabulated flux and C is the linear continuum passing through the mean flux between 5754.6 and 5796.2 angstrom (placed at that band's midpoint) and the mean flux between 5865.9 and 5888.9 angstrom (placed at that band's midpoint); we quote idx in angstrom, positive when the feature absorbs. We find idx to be -3.5 angstrom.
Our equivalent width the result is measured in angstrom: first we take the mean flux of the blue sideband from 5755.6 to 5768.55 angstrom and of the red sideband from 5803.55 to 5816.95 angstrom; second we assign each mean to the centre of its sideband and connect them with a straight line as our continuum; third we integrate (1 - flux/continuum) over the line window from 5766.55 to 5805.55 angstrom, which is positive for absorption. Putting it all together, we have 1.16 angstrom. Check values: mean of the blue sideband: 14.6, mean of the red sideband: 15.2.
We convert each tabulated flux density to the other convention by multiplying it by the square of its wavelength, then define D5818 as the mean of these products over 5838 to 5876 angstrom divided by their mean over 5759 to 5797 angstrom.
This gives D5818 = 1.0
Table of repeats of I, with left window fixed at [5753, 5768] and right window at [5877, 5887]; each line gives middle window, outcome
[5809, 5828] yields -1.9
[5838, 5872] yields -3.1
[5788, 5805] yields -0.9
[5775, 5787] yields 0.5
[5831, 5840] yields -0.9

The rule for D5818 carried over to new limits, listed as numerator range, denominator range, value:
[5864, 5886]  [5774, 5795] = 1.00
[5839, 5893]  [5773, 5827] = 0.95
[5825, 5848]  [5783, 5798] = 1.05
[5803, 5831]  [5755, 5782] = 1.07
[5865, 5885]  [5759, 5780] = 0.99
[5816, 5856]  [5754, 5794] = 1.05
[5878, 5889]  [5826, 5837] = 0.83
